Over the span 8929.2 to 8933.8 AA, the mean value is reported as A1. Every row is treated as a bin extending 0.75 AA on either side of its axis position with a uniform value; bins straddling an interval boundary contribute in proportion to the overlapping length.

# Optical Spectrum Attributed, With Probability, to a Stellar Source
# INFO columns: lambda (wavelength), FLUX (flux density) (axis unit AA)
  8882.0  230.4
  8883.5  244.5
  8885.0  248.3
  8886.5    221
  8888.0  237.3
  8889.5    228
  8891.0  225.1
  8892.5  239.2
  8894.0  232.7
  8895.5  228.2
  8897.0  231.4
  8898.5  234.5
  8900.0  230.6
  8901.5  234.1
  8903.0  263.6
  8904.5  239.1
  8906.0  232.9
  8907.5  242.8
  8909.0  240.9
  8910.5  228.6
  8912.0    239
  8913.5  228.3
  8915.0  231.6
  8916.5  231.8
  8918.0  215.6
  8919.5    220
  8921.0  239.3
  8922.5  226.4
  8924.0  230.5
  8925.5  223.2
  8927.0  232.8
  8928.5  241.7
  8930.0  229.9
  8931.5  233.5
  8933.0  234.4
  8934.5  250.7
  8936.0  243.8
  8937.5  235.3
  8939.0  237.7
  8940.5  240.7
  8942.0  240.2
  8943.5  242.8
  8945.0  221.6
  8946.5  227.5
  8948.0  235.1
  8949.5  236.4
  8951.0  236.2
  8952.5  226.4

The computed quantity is 233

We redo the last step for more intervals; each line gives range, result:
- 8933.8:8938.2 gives 243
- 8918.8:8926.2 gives 228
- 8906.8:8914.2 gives 236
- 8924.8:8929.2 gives 233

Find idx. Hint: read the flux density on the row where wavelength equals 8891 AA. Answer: 225.1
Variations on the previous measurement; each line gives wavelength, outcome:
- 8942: 240.2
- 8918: 215.6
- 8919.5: 220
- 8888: 237.3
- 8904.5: 239.1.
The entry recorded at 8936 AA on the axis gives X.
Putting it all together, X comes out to 243.8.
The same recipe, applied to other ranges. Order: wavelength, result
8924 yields 230.5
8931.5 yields 233.5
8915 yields 231.6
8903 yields 263.6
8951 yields 236.2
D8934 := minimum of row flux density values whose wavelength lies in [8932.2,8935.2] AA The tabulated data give 234.4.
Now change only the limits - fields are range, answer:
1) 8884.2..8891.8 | 221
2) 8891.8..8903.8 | 228.2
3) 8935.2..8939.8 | 235.3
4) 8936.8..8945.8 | 221.6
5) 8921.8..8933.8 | 223.2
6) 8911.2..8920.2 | 215.6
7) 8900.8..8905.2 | 234.1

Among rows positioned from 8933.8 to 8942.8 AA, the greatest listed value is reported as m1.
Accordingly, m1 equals 250.7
